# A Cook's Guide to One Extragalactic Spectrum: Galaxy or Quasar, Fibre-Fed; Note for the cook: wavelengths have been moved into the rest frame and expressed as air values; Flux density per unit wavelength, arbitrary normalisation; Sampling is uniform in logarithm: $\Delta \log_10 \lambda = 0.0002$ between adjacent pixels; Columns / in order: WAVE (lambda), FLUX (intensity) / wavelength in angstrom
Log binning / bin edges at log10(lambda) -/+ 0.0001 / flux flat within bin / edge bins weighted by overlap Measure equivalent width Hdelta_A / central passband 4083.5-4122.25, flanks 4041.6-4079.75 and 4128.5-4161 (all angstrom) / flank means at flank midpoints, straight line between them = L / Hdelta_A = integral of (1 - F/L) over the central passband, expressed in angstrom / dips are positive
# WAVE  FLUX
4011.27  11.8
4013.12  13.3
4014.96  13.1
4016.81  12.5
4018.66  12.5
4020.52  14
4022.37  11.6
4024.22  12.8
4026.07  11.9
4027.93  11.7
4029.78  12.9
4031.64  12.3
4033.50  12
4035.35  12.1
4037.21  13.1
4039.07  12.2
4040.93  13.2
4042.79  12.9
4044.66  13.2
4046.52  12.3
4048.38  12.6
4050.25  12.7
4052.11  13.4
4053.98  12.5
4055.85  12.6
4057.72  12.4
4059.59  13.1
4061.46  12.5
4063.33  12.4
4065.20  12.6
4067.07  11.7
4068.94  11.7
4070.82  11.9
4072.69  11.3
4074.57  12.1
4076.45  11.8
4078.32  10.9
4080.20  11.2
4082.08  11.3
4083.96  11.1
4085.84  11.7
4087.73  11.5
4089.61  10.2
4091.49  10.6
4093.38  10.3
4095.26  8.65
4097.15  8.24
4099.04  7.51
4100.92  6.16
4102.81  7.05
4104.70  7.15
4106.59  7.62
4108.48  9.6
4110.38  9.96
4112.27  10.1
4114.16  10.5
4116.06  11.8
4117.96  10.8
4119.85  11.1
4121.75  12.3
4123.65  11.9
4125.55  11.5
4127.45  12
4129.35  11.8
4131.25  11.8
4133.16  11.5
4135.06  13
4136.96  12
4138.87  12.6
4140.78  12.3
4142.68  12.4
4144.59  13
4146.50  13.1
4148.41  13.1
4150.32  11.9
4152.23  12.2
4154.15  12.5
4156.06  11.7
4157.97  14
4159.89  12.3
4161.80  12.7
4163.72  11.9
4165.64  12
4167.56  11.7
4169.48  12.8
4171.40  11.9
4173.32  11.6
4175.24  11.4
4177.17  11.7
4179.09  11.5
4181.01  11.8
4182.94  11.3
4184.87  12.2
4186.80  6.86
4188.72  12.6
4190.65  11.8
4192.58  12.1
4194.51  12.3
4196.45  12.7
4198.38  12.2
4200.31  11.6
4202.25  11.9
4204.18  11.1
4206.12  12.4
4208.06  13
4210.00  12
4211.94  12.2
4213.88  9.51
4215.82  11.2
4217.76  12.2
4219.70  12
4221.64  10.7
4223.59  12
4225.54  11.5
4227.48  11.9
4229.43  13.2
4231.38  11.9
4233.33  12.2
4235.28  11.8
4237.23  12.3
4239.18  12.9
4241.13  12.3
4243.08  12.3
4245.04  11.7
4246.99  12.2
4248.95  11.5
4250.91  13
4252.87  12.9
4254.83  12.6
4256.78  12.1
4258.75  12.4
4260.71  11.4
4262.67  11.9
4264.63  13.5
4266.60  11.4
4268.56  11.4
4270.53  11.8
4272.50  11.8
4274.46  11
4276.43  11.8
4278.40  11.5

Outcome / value 8.5 angstrom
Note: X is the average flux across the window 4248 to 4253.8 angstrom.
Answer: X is 12.5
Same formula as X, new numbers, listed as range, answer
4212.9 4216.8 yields 10.4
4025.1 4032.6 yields 12.2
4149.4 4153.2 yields 12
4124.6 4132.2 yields 11.8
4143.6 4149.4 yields 13.1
